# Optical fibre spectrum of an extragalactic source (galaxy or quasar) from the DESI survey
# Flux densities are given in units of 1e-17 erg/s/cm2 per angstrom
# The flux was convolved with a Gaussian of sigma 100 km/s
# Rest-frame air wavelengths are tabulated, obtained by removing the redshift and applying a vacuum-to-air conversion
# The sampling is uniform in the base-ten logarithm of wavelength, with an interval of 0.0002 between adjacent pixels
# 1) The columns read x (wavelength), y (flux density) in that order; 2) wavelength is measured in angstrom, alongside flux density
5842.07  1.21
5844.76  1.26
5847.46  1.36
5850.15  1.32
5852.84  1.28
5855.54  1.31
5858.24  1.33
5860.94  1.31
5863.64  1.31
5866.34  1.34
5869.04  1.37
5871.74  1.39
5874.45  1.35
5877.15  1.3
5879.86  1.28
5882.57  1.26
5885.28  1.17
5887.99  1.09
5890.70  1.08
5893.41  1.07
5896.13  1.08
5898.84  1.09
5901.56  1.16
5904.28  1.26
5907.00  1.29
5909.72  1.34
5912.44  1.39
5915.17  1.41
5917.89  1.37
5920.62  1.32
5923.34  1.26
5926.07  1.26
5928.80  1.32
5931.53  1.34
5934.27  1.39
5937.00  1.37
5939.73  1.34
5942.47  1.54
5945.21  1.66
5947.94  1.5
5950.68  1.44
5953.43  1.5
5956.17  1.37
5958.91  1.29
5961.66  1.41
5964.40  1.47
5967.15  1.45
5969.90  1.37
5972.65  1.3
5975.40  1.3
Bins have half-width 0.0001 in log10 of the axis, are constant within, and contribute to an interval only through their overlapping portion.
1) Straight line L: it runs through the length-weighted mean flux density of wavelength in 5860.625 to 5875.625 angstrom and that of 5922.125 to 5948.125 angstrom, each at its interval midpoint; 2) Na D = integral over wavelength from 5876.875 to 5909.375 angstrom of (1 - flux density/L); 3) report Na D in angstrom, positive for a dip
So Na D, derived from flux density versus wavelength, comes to 4.4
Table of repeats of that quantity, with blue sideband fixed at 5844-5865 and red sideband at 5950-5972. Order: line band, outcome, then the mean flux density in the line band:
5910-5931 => 0.6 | 1.33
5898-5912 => 1.2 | 1.24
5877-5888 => 0.9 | 1.23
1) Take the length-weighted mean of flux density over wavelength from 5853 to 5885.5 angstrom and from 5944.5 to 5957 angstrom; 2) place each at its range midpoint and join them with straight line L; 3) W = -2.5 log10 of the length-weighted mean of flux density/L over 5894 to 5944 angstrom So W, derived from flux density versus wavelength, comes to 0.09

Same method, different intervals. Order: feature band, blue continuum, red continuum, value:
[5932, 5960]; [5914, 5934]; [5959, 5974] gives -0.060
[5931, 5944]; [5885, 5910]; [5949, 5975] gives -0.078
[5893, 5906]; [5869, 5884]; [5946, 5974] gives 0.180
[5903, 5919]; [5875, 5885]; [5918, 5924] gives -0.034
